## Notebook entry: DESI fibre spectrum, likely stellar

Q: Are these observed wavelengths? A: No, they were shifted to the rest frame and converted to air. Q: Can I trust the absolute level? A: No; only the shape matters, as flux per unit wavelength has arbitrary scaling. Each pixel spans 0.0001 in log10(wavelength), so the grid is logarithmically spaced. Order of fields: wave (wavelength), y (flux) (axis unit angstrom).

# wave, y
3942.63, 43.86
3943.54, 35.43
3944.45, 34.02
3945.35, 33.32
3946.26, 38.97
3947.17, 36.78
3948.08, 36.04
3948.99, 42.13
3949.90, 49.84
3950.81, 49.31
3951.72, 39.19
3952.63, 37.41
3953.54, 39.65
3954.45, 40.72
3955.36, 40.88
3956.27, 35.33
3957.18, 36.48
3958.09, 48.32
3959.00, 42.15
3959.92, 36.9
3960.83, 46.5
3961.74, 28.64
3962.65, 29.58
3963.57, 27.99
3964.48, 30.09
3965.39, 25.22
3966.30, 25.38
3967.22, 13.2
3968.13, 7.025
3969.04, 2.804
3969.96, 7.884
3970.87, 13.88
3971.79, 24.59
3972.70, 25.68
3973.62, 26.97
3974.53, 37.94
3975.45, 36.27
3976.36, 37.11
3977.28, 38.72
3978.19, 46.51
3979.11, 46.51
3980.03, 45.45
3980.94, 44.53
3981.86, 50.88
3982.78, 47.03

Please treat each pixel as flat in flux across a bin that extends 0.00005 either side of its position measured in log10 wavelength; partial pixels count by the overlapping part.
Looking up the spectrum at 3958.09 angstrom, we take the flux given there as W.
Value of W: 48.32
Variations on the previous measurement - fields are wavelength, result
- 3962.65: 29.58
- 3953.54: 39.65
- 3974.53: 37.94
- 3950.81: 49.31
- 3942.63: 43.86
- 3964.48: 30.09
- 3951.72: 39.19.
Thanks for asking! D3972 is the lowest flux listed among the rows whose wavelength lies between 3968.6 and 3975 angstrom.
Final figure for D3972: 2.804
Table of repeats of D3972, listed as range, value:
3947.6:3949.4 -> 36.04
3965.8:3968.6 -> 7.025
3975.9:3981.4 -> 37.11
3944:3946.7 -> 33.32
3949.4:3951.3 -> 49.31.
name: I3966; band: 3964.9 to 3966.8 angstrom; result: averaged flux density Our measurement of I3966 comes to 25.2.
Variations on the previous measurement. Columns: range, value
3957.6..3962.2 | 40.5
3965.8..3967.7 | 19.3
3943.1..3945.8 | 34.3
